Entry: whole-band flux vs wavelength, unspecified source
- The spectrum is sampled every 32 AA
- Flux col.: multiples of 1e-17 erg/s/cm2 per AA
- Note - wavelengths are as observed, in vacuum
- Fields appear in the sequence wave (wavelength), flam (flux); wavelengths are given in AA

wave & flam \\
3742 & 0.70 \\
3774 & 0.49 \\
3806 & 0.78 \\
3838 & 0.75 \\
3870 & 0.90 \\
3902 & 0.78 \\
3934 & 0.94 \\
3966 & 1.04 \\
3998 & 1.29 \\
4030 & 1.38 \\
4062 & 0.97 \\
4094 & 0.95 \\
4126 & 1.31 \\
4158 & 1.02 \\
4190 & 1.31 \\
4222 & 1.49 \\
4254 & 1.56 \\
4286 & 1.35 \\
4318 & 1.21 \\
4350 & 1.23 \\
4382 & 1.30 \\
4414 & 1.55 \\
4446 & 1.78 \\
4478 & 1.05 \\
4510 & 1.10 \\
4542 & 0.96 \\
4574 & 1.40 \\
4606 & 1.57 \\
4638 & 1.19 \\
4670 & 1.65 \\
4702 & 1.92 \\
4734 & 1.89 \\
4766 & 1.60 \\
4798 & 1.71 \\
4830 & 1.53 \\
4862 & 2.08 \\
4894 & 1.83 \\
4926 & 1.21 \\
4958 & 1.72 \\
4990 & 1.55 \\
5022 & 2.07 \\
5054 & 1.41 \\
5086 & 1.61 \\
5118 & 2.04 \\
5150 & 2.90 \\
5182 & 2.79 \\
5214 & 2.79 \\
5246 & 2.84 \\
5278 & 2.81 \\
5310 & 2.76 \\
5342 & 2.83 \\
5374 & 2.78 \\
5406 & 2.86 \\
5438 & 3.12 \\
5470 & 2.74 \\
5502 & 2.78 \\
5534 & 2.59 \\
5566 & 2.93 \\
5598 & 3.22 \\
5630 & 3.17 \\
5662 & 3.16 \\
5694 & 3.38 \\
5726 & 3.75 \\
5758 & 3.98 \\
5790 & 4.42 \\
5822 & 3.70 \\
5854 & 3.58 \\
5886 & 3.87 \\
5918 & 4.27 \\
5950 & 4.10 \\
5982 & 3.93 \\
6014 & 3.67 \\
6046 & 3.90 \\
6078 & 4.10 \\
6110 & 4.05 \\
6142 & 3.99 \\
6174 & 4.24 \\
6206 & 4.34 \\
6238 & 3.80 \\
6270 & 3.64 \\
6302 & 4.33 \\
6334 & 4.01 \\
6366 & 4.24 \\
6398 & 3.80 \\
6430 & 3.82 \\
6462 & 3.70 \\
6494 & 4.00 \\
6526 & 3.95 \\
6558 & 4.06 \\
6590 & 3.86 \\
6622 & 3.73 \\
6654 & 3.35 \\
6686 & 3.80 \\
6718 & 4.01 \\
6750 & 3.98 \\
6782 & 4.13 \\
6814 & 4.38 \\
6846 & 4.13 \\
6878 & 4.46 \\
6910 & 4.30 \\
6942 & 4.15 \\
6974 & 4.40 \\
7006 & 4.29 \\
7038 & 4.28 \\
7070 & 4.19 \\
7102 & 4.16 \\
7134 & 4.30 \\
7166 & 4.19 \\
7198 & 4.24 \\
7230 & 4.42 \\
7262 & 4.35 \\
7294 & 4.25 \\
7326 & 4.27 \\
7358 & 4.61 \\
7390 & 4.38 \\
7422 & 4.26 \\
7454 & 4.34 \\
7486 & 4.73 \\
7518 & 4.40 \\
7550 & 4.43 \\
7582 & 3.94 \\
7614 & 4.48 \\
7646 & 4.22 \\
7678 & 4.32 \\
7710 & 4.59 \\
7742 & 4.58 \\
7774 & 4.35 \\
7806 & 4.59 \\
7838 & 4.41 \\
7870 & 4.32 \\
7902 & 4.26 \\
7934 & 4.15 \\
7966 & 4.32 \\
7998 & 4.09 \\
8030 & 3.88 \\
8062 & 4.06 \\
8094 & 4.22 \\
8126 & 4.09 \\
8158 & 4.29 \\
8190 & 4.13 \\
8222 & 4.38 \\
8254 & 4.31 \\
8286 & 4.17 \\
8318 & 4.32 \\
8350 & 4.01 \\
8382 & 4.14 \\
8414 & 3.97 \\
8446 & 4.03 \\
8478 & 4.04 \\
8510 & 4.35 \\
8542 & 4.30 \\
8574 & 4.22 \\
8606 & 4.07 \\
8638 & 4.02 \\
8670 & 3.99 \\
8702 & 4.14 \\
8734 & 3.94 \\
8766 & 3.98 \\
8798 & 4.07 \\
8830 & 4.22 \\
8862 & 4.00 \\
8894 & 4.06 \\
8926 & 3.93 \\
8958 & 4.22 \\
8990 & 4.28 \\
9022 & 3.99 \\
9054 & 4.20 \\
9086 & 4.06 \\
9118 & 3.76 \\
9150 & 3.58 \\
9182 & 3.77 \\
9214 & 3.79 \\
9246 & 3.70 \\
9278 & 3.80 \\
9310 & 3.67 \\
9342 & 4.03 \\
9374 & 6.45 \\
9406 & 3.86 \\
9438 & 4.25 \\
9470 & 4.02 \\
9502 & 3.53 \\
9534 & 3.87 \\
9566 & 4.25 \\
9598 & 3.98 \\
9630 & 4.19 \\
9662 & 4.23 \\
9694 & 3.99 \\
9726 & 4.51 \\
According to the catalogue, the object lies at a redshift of 0.285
